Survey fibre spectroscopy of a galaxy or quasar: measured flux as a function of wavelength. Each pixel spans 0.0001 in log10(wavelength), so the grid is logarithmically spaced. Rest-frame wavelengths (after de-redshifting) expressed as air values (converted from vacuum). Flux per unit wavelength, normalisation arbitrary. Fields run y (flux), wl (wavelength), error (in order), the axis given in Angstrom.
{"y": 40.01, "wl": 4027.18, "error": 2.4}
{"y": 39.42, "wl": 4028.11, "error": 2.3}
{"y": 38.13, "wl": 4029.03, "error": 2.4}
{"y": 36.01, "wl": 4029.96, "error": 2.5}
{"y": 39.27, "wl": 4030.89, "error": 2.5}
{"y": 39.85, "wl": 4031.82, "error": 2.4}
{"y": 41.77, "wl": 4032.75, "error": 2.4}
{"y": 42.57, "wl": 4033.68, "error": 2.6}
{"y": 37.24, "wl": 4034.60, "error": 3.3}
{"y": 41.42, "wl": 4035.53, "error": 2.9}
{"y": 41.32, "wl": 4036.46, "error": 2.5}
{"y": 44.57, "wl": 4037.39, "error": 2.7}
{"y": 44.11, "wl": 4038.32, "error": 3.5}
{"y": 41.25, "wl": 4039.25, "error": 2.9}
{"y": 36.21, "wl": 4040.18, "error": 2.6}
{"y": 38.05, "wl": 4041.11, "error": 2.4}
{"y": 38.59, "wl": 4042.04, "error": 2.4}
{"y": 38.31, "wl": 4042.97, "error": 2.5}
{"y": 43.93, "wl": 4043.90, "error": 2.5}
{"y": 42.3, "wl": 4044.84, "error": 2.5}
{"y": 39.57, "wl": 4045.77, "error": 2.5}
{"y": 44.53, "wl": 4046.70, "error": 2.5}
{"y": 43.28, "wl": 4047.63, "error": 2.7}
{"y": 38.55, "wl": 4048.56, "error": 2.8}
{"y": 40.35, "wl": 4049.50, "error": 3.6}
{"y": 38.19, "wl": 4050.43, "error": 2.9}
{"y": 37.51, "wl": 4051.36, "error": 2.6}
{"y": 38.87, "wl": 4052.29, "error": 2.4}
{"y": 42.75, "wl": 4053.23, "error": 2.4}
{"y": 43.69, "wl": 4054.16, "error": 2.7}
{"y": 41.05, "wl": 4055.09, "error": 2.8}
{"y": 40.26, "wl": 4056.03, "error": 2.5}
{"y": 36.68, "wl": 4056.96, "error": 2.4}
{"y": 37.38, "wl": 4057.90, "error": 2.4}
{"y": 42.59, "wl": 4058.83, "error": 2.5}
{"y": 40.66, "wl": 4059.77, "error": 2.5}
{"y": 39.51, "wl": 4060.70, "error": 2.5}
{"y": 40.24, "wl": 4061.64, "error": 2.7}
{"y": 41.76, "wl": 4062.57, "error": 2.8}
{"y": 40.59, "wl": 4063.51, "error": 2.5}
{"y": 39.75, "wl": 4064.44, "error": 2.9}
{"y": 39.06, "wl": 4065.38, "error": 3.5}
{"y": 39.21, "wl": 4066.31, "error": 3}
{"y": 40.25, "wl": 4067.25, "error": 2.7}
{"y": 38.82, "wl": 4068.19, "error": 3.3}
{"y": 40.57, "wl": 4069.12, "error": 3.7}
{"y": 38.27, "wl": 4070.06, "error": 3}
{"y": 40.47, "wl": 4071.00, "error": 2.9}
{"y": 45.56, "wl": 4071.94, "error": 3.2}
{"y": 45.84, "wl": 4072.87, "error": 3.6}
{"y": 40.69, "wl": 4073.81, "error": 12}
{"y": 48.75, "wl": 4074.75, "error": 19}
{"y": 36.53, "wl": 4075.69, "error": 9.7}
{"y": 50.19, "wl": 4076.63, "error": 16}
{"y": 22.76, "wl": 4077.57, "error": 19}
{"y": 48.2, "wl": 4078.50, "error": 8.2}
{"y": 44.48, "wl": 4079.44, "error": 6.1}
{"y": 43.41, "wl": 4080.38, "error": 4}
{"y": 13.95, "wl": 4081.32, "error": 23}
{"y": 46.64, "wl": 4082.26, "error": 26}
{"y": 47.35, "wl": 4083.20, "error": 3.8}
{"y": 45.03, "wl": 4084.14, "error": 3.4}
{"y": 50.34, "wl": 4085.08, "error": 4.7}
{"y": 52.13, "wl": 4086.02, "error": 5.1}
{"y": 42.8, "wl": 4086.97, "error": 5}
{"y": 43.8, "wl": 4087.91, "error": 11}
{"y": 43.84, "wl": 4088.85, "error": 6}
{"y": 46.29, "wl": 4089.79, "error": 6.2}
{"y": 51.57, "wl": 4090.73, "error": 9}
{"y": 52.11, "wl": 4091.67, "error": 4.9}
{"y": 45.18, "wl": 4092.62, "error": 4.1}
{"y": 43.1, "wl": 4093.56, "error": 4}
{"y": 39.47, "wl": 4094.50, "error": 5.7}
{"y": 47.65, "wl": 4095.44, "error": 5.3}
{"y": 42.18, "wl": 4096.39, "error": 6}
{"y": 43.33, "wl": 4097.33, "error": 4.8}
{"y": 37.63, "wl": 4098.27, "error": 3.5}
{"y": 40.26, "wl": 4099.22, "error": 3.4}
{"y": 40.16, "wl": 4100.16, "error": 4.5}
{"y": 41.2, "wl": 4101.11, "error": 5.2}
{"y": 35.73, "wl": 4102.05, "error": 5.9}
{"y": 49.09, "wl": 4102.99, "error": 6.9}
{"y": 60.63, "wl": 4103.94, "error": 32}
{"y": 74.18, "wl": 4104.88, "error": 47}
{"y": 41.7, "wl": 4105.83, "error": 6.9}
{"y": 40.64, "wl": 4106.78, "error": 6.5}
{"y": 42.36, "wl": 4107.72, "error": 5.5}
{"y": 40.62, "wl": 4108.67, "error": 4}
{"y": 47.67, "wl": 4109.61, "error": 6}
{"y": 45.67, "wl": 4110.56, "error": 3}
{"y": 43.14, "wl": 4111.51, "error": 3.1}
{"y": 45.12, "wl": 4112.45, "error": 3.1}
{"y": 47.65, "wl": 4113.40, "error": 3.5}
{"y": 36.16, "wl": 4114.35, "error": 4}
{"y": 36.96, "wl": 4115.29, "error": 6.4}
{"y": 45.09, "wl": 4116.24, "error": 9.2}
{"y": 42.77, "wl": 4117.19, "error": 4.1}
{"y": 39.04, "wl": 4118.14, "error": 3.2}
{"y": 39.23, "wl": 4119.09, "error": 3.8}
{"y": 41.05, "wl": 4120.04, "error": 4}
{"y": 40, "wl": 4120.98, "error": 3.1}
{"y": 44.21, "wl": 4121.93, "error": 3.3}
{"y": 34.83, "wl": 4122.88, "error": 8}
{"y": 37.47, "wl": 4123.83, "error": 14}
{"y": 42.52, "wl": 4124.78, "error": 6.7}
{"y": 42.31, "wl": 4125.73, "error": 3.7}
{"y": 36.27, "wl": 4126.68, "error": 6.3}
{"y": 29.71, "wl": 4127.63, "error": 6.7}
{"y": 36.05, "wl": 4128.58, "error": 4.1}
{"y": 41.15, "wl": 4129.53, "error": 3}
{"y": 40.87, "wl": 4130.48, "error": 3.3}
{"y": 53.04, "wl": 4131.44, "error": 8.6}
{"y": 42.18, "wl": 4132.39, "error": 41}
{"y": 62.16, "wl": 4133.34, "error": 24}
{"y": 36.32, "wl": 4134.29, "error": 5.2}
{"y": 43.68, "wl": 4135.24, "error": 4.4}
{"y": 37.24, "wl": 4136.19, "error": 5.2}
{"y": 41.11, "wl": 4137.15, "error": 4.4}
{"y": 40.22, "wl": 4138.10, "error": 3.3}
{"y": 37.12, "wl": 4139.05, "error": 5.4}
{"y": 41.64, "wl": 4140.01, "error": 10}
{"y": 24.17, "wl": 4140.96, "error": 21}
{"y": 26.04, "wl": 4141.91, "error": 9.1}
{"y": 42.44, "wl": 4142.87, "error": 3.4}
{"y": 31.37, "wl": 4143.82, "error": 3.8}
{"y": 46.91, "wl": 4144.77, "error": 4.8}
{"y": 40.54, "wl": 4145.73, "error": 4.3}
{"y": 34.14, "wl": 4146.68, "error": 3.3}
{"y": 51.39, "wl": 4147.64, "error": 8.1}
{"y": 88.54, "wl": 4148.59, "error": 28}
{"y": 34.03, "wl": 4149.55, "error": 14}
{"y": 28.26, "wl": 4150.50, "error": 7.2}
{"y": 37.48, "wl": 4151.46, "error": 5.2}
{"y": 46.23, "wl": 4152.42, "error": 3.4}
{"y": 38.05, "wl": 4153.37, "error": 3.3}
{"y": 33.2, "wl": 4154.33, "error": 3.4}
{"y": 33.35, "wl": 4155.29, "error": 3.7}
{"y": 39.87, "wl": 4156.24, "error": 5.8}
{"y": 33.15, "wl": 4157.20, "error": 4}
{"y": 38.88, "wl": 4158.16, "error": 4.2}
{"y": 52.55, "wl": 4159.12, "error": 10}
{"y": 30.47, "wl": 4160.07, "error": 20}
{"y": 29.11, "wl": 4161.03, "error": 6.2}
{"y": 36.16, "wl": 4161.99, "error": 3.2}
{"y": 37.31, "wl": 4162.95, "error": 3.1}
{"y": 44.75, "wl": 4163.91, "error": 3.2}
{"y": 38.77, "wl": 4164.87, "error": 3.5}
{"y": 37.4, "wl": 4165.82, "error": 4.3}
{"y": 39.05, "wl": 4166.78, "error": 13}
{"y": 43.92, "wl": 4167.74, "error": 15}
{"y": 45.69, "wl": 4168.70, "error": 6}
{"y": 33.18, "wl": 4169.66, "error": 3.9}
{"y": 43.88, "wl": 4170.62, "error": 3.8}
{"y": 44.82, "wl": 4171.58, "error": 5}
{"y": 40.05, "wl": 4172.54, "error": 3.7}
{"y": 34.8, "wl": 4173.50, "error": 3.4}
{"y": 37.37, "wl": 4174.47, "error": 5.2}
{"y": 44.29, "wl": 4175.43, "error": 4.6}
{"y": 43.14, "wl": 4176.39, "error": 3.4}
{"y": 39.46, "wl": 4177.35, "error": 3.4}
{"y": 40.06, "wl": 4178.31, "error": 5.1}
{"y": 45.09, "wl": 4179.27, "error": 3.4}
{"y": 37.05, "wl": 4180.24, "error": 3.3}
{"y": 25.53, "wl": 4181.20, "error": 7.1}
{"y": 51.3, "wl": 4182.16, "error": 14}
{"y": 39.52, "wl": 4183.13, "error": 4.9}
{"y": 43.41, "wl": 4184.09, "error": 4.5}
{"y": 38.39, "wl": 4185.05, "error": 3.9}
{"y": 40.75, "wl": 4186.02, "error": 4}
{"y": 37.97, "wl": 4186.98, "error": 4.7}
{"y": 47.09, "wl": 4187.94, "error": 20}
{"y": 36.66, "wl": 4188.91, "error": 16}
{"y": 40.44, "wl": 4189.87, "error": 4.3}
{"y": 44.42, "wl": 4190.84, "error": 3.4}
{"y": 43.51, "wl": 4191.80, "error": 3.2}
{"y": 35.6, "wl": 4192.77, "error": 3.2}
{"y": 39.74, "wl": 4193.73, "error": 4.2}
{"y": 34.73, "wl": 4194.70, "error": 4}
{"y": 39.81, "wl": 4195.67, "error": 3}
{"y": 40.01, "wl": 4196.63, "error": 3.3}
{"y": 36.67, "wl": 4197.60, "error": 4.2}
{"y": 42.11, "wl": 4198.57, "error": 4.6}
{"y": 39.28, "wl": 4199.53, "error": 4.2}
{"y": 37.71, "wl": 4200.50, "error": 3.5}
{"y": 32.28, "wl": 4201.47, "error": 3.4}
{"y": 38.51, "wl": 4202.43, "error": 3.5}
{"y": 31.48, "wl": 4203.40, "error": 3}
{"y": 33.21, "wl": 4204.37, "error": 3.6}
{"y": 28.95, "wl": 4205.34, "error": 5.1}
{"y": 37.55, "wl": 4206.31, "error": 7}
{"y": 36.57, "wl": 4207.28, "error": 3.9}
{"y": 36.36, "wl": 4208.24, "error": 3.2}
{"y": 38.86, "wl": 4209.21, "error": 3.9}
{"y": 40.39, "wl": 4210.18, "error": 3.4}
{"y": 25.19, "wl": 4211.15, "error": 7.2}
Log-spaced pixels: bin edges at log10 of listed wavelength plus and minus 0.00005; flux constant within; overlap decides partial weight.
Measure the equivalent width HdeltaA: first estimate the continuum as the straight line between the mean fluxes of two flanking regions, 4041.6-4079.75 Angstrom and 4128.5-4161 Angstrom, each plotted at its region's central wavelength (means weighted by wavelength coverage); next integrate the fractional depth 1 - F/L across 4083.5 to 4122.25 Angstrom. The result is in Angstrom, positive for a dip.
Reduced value -3.7 Angstrom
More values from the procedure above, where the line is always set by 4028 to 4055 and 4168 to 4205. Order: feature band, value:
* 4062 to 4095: -1.9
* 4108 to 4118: -0.8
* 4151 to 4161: 0.4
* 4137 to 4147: 0.7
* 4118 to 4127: 0.0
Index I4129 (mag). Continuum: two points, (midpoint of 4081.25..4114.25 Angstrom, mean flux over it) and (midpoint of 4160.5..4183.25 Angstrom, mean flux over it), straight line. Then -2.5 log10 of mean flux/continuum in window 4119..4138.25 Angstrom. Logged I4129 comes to 0.04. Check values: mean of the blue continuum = 45.1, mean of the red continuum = 39.6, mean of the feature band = 41.1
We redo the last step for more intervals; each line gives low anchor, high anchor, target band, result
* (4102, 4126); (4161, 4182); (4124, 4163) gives 0.05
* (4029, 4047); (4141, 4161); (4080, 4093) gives -0.11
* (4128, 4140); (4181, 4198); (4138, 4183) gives 0.04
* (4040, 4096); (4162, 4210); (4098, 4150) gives -0.05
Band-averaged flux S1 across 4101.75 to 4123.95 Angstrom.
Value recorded 44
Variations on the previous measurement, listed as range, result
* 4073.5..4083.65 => 40.3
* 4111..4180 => 40.3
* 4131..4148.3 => 41.2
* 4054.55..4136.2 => 42.5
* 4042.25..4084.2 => 40.6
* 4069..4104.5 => 43.5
